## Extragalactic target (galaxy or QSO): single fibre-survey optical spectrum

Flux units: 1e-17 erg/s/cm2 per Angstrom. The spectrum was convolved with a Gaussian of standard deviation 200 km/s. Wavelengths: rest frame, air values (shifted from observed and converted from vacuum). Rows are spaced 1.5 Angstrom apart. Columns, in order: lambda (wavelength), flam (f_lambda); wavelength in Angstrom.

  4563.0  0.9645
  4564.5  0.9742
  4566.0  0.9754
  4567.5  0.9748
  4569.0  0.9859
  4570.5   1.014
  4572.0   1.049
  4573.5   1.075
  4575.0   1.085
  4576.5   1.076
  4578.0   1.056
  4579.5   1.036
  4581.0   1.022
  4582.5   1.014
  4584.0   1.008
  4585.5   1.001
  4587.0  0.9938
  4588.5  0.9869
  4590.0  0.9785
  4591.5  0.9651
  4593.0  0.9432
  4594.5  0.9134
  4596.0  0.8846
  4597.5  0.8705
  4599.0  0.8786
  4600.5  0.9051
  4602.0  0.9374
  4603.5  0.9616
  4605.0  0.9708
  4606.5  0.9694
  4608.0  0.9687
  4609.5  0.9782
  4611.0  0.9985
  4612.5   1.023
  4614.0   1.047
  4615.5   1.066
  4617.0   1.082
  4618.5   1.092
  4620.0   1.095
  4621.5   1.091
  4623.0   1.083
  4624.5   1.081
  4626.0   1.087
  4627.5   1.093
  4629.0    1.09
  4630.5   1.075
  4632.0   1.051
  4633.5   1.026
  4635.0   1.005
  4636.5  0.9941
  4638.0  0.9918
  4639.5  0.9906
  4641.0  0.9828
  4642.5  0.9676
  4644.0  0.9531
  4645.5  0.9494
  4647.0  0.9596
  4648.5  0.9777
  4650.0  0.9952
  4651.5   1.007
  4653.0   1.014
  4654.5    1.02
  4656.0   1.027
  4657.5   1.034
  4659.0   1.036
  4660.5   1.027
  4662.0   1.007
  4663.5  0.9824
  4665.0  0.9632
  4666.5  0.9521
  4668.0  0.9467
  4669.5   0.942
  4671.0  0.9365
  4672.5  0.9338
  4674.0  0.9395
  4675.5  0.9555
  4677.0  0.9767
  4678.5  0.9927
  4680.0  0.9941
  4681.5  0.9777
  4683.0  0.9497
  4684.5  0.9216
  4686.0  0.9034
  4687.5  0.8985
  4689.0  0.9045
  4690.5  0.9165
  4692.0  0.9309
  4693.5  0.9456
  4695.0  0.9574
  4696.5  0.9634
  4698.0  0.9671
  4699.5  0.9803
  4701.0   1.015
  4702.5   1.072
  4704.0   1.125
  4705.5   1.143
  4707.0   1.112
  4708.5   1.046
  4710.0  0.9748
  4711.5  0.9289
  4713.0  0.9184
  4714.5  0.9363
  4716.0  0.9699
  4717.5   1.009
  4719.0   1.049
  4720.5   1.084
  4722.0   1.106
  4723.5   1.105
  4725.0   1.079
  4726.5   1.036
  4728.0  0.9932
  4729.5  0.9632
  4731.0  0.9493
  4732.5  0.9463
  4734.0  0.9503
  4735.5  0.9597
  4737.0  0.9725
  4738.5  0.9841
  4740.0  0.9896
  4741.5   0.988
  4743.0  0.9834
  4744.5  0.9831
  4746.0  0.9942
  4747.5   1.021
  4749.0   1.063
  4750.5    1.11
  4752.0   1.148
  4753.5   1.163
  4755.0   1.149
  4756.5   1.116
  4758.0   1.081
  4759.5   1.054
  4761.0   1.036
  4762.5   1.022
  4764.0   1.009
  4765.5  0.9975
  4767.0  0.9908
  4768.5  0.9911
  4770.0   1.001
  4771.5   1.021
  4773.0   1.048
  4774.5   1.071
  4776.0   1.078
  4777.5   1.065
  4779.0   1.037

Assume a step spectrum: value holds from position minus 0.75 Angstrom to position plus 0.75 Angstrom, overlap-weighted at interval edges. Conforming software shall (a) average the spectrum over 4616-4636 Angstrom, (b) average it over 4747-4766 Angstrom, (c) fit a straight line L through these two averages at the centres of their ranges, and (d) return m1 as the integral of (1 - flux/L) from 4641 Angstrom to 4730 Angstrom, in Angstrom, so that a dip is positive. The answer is 7.0 Angstrom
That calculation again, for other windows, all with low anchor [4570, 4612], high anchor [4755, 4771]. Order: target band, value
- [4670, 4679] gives 0.48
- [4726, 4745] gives 0.94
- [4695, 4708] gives -0.32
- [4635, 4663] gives 0.13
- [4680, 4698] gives 1.34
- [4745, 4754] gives -0.41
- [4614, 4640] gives -1.68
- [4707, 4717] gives 0.44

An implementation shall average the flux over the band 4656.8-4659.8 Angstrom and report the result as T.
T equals 1.03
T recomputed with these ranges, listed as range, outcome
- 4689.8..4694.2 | 0.931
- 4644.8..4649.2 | 0.962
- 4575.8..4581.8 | 1.05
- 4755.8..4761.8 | 1.07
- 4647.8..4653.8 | 0.999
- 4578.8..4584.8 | 1.02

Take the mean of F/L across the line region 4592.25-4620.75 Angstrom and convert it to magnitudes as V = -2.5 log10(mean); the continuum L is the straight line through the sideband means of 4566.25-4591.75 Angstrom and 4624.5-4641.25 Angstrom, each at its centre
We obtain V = 0.06 mag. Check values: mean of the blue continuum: 1.02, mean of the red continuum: 1.04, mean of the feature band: 0.978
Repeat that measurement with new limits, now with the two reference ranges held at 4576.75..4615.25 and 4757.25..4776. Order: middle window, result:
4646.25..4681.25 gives 0.01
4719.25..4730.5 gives -0.04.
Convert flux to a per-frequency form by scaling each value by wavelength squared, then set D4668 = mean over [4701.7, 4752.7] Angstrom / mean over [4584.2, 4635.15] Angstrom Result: 1.07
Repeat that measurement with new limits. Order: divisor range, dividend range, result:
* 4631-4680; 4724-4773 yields 1.08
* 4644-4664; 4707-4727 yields 1.05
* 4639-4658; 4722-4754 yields 1.07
